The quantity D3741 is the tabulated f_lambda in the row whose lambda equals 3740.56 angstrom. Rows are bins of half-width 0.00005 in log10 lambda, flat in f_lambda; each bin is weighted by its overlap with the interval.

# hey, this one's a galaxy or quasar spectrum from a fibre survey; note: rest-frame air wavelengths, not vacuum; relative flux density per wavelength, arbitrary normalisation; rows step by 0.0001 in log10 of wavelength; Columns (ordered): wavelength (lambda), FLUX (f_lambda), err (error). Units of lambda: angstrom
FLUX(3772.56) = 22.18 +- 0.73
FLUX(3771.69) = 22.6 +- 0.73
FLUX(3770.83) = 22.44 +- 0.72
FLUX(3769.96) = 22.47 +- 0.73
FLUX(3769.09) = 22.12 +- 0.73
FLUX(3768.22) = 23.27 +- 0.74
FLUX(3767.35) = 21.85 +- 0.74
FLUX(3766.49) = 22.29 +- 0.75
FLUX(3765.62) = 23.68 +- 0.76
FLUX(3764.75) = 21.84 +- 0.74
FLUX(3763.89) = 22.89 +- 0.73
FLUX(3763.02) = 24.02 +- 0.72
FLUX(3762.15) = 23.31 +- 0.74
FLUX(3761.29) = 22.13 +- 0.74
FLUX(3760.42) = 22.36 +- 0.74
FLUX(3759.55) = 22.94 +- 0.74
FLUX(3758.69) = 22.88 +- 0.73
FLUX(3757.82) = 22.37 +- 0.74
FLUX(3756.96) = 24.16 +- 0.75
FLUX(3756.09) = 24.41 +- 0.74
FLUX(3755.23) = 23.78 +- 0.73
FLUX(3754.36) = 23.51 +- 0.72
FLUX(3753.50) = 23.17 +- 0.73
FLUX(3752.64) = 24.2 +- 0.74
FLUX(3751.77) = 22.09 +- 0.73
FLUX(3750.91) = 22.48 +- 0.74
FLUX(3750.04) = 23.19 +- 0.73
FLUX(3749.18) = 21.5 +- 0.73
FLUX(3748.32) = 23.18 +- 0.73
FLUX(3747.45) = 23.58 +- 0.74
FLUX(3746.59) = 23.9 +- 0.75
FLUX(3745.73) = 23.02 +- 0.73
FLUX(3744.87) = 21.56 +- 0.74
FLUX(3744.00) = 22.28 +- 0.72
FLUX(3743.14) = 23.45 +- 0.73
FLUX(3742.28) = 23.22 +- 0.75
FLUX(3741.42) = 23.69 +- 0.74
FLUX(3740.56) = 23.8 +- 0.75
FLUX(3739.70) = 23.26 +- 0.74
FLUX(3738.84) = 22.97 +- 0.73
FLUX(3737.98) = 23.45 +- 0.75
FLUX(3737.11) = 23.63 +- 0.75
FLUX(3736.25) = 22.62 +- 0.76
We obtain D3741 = 23.8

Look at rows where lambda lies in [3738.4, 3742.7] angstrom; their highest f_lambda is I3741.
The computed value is 23.8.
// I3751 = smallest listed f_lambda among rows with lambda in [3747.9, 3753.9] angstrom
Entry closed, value 21.5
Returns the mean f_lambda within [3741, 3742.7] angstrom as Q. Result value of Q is 23.5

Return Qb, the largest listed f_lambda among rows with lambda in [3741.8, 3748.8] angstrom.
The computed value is 23.9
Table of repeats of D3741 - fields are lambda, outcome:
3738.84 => 22.97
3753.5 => 23.17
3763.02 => 24.02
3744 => 22.28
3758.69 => 22.88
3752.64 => 24.2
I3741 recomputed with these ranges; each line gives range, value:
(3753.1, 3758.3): 24.41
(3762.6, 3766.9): 24.02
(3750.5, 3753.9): 24.2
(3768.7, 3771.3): 22.47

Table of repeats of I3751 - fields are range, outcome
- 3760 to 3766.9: 21.84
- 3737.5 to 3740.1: 22.97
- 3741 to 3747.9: 21.56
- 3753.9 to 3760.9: 22.36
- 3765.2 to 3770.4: 21.85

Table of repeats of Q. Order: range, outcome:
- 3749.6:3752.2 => 22.6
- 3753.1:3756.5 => 23.7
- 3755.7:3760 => 23.3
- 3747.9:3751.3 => 22.6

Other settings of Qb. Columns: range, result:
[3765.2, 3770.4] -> 23.68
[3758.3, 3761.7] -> 22.94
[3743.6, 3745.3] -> 22.28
